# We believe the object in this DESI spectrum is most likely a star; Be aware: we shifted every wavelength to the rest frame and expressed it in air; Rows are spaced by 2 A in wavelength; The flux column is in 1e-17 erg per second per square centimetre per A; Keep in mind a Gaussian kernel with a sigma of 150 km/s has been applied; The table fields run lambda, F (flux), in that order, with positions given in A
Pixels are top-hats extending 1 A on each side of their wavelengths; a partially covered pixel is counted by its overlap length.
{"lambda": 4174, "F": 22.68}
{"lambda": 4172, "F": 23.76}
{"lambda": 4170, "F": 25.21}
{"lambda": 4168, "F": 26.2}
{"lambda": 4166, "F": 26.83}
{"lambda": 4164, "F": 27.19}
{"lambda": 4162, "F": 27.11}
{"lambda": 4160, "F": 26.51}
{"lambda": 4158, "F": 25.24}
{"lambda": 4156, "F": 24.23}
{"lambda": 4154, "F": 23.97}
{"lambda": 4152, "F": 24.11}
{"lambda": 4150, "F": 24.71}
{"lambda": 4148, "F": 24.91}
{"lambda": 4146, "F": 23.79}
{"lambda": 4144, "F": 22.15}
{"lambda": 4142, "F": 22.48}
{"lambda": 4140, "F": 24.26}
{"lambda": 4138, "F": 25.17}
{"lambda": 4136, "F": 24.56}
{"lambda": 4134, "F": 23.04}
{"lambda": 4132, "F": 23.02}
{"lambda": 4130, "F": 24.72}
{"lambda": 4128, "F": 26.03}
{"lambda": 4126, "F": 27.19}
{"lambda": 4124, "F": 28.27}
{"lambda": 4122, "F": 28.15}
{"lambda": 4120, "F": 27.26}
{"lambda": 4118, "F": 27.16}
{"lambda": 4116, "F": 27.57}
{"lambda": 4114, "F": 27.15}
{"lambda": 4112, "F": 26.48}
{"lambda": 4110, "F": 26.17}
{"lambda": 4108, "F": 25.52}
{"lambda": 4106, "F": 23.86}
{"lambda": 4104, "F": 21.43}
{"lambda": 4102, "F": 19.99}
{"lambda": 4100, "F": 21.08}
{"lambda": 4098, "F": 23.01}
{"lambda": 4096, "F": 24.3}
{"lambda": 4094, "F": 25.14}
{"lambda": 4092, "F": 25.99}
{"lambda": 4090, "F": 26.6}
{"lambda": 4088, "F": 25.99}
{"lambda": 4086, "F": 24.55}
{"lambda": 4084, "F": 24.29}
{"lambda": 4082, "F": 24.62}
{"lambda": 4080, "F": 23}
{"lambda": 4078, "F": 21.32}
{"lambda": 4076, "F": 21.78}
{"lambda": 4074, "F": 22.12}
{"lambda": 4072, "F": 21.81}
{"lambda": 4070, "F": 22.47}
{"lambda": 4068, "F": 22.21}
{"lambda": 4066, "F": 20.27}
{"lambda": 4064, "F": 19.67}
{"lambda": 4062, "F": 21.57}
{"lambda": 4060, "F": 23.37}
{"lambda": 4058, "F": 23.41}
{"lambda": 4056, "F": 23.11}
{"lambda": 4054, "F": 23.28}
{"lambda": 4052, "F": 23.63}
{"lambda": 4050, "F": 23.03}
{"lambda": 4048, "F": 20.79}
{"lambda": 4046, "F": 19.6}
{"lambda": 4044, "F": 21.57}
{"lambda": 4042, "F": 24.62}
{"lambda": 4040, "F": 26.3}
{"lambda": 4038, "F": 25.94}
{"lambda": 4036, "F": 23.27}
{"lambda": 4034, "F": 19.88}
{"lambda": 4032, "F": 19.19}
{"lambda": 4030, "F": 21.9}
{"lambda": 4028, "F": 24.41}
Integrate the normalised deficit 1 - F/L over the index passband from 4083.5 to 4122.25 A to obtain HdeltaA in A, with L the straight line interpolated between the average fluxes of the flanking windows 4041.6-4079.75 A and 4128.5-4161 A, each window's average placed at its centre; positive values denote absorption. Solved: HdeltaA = -3.16 A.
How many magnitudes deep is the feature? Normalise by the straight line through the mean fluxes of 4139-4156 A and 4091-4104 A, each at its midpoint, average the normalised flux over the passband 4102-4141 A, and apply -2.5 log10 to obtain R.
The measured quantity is -0.09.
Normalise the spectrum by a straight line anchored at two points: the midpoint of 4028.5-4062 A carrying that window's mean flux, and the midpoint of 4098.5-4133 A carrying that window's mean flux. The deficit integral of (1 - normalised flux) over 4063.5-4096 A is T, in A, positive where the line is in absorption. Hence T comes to 0.9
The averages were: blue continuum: 22.7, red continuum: 25.3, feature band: 23.3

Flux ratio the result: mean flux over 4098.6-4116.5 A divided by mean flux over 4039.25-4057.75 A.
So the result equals 1.1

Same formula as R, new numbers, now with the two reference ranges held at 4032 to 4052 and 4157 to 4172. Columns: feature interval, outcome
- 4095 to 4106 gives 0.102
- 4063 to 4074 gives 0.099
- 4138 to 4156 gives 0.077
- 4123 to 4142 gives 0.010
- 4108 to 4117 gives -0.086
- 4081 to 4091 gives -0.058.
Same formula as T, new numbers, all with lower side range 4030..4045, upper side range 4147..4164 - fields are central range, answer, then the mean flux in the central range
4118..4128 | -1.18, 27.5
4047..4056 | 0.17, 22.7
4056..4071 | 0.94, 21.9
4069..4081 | 0.79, 22.1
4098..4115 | 0.25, 23.9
